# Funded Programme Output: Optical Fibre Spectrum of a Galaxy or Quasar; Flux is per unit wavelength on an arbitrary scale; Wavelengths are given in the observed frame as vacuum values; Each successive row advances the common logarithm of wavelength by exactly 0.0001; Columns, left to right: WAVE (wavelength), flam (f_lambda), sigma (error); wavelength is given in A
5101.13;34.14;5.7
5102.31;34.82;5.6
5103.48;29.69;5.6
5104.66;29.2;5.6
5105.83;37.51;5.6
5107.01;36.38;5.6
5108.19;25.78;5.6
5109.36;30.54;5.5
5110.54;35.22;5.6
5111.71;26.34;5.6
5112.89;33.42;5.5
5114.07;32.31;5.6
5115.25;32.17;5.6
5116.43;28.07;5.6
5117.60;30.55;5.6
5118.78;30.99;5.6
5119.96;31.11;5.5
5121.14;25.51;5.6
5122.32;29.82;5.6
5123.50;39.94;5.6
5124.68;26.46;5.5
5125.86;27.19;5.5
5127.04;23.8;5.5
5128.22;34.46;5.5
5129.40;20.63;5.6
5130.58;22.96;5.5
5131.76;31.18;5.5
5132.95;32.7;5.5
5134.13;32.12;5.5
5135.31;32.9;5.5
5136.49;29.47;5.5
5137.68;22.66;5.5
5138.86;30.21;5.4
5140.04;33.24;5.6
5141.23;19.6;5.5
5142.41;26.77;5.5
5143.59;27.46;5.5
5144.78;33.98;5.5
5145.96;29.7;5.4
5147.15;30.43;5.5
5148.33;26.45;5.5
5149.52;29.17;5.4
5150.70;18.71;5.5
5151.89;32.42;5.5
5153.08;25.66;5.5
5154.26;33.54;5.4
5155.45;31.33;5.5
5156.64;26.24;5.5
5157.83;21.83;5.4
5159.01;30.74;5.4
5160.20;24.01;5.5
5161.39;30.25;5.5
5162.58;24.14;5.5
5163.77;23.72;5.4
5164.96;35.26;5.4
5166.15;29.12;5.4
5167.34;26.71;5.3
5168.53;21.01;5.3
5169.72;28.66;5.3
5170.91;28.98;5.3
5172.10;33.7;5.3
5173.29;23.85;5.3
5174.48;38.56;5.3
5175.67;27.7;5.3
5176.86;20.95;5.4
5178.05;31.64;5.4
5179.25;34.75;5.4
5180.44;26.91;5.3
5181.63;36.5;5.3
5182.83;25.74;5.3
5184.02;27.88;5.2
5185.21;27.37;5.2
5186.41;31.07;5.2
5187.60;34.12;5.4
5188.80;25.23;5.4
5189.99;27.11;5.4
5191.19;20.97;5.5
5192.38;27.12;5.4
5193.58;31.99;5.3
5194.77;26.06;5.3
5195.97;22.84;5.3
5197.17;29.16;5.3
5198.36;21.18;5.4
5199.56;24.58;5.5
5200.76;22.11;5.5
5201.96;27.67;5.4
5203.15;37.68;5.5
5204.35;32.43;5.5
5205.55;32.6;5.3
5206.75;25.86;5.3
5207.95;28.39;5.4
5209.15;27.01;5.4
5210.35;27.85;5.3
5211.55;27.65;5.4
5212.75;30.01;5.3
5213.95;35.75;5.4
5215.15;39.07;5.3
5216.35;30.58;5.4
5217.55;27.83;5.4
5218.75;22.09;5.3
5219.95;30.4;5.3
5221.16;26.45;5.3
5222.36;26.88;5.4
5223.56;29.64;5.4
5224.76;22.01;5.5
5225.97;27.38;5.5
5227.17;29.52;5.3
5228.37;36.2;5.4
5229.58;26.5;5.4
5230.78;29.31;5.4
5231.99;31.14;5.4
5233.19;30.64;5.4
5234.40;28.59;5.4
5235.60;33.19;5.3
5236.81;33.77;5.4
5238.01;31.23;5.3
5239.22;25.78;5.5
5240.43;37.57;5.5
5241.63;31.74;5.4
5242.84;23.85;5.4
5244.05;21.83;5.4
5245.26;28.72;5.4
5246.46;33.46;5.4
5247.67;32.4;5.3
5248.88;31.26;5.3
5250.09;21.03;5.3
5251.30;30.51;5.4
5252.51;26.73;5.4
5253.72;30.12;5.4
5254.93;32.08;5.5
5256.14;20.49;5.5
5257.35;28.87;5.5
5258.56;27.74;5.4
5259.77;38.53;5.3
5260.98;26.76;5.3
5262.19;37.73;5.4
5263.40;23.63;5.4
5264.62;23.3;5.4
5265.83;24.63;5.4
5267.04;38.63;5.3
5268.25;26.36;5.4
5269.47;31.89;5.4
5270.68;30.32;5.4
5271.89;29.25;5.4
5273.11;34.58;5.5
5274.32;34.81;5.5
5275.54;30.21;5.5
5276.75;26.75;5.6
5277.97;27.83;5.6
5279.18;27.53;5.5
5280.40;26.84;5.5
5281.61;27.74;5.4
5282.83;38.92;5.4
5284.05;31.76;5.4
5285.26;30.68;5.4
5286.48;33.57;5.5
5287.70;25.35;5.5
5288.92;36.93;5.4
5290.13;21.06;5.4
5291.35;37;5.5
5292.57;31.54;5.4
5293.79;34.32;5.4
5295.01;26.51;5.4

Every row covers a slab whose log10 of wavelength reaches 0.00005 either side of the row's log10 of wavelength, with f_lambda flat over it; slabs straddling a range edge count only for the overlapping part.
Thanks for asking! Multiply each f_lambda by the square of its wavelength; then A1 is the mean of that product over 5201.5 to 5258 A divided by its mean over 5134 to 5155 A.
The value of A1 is 1.06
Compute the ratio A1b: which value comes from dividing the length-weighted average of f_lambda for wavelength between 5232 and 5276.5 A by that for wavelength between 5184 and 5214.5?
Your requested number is 1.06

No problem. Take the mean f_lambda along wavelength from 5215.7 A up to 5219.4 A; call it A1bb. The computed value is 27.1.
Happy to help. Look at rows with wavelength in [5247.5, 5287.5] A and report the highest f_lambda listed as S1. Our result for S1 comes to 38.92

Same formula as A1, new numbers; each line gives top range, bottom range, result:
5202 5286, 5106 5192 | 1.07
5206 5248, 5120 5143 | 1.07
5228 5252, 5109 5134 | 1.05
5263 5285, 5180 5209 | 1.10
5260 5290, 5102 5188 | 1.09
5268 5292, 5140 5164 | 1.17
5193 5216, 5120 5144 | 1.04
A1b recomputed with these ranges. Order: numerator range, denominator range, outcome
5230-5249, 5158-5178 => 1.08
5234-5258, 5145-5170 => 1.05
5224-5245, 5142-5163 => 1.05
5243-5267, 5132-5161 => 1.00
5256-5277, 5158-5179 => 1.06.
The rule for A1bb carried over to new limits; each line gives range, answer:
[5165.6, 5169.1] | 25.6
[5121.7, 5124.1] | 34.7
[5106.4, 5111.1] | 31.9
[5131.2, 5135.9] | 32.2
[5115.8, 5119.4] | 29.9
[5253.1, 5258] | 27.9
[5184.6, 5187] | 29.2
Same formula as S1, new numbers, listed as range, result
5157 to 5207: 38.56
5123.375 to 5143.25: 39.94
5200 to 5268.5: 39.07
